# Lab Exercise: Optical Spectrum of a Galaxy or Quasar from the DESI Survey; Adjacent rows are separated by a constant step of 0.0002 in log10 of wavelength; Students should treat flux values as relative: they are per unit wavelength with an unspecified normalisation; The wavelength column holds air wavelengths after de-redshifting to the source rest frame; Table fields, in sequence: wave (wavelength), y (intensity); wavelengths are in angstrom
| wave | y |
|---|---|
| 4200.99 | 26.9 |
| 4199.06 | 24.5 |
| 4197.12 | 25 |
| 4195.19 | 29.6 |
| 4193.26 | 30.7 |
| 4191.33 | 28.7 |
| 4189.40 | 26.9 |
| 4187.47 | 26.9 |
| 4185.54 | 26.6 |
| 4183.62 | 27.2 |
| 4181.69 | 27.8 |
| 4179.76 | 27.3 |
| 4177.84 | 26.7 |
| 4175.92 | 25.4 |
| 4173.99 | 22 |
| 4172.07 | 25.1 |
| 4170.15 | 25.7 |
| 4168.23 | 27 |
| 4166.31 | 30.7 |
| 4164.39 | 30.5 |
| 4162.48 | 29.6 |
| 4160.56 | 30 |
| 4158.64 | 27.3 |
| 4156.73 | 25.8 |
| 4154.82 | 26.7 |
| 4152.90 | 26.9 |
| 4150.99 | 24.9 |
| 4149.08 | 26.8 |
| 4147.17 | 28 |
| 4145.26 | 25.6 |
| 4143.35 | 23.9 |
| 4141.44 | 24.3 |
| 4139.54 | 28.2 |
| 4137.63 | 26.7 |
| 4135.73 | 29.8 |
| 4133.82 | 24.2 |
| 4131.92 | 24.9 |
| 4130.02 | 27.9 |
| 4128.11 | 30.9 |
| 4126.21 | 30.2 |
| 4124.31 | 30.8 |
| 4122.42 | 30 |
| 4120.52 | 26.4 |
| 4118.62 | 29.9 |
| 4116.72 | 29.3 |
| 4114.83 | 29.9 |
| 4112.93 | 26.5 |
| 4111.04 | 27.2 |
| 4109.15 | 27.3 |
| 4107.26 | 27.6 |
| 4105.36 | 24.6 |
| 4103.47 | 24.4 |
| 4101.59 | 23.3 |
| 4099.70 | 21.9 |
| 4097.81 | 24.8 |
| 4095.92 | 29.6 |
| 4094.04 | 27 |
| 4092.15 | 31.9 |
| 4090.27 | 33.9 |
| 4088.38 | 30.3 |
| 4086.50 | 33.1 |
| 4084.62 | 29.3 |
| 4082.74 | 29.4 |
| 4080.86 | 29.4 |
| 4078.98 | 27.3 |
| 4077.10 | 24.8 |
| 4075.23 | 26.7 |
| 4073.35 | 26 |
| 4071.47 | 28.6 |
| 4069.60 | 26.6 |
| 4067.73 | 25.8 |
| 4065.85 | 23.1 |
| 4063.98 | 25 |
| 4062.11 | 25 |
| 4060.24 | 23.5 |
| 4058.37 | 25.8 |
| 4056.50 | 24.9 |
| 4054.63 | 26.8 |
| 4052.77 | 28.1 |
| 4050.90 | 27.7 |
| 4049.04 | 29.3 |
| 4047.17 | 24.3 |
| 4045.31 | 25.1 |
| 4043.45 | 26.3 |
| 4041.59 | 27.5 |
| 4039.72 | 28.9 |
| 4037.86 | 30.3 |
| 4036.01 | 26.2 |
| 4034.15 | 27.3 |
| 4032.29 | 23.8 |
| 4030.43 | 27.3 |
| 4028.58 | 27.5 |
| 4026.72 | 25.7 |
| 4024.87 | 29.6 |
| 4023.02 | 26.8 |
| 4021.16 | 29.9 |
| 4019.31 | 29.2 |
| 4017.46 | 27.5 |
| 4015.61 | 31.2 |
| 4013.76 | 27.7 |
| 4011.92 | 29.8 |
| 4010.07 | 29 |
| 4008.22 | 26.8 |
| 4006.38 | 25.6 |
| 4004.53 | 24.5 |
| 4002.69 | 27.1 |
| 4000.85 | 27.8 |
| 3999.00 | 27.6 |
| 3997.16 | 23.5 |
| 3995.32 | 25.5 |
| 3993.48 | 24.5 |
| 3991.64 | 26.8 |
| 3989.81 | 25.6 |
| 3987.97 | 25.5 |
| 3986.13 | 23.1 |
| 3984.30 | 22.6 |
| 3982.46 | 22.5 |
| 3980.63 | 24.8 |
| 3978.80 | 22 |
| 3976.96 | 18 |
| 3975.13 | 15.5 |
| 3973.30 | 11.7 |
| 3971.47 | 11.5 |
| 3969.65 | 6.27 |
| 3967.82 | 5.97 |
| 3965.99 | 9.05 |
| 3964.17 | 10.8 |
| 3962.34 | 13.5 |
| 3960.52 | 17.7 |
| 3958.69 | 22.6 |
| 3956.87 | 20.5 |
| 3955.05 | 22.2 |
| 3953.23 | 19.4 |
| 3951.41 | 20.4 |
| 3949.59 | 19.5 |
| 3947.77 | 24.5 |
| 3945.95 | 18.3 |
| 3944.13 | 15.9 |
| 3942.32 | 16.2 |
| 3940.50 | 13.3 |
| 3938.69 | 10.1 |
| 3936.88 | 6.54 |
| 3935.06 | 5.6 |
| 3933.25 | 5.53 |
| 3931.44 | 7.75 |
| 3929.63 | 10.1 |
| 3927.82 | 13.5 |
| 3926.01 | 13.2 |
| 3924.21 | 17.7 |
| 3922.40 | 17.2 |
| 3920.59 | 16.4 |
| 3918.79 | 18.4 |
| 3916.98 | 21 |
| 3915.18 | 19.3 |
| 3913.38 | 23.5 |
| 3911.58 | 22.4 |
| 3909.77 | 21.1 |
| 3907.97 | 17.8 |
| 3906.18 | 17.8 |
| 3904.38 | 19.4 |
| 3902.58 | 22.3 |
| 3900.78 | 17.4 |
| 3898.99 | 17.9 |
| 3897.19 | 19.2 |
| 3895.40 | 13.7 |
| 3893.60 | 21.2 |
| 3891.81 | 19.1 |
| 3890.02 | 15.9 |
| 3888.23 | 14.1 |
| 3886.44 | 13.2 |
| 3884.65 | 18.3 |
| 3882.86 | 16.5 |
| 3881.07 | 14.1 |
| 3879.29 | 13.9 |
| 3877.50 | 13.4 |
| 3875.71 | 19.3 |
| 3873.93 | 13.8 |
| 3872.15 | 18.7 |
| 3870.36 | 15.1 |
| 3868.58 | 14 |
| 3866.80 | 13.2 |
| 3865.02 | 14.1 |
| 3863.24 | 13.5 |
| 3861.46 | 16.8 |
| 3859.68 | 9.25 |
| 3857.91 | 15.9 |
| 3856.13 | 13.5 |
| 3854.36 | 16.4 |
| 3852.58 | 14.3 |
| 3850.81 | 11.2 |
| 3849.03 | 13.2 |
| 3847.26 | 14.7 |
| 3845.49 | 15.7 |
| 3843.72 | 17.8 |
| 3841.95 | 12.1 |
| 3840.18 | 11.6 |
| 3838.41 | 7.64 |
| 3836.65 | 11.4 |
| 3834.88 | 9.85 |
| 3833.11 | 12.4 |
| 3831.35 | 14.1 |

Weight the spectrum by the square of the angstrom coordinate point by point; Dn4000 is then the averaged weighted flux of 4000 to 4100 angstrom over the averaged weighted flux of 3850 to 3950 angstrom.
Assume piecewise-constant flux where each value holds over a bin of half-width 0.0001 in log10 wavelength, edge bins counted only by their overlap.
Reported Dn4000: 1.9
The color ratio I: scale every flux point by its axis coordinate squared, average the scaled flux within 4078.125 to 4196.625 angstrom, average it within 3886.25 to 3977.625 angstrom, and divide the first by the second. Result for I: 1.92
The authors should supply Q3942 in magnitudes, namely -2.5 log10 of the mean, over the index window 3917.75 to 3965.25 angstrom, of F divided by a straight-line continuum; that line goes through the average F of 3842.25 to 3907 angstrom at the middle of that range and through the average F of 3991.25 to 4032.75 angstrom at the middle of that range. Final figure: 0.366 mag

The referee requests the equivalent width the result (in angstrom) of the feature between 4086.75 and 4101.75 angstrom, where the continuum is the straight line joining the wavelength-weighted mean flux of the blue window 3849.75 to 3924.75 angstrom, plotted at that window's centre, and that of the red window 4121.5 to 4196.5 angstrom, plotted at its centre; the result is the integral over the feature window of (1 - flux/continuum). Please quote -2.1 angstrom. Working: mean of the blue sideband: 16.7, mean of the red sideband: 27.4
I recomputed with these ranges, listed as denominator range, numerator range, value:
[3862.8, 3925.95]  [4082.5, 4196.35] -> 1.81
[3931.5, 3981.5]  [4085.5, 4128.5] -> 2.03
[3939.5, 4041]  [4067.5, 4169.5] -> 1.31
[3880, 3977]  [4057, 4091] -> 1.85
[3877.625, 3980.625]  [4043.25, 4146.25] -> 1.84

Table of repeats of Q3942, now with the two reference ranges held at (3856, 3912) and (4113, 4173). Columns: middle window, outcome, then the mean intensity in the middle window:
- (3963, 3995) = 0.14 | 18.1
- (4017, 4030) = -0.24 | 28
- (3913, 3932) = 0.12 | 16.1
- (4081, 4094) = -0.22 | 30.9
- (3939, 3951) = 0.09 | 17.7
